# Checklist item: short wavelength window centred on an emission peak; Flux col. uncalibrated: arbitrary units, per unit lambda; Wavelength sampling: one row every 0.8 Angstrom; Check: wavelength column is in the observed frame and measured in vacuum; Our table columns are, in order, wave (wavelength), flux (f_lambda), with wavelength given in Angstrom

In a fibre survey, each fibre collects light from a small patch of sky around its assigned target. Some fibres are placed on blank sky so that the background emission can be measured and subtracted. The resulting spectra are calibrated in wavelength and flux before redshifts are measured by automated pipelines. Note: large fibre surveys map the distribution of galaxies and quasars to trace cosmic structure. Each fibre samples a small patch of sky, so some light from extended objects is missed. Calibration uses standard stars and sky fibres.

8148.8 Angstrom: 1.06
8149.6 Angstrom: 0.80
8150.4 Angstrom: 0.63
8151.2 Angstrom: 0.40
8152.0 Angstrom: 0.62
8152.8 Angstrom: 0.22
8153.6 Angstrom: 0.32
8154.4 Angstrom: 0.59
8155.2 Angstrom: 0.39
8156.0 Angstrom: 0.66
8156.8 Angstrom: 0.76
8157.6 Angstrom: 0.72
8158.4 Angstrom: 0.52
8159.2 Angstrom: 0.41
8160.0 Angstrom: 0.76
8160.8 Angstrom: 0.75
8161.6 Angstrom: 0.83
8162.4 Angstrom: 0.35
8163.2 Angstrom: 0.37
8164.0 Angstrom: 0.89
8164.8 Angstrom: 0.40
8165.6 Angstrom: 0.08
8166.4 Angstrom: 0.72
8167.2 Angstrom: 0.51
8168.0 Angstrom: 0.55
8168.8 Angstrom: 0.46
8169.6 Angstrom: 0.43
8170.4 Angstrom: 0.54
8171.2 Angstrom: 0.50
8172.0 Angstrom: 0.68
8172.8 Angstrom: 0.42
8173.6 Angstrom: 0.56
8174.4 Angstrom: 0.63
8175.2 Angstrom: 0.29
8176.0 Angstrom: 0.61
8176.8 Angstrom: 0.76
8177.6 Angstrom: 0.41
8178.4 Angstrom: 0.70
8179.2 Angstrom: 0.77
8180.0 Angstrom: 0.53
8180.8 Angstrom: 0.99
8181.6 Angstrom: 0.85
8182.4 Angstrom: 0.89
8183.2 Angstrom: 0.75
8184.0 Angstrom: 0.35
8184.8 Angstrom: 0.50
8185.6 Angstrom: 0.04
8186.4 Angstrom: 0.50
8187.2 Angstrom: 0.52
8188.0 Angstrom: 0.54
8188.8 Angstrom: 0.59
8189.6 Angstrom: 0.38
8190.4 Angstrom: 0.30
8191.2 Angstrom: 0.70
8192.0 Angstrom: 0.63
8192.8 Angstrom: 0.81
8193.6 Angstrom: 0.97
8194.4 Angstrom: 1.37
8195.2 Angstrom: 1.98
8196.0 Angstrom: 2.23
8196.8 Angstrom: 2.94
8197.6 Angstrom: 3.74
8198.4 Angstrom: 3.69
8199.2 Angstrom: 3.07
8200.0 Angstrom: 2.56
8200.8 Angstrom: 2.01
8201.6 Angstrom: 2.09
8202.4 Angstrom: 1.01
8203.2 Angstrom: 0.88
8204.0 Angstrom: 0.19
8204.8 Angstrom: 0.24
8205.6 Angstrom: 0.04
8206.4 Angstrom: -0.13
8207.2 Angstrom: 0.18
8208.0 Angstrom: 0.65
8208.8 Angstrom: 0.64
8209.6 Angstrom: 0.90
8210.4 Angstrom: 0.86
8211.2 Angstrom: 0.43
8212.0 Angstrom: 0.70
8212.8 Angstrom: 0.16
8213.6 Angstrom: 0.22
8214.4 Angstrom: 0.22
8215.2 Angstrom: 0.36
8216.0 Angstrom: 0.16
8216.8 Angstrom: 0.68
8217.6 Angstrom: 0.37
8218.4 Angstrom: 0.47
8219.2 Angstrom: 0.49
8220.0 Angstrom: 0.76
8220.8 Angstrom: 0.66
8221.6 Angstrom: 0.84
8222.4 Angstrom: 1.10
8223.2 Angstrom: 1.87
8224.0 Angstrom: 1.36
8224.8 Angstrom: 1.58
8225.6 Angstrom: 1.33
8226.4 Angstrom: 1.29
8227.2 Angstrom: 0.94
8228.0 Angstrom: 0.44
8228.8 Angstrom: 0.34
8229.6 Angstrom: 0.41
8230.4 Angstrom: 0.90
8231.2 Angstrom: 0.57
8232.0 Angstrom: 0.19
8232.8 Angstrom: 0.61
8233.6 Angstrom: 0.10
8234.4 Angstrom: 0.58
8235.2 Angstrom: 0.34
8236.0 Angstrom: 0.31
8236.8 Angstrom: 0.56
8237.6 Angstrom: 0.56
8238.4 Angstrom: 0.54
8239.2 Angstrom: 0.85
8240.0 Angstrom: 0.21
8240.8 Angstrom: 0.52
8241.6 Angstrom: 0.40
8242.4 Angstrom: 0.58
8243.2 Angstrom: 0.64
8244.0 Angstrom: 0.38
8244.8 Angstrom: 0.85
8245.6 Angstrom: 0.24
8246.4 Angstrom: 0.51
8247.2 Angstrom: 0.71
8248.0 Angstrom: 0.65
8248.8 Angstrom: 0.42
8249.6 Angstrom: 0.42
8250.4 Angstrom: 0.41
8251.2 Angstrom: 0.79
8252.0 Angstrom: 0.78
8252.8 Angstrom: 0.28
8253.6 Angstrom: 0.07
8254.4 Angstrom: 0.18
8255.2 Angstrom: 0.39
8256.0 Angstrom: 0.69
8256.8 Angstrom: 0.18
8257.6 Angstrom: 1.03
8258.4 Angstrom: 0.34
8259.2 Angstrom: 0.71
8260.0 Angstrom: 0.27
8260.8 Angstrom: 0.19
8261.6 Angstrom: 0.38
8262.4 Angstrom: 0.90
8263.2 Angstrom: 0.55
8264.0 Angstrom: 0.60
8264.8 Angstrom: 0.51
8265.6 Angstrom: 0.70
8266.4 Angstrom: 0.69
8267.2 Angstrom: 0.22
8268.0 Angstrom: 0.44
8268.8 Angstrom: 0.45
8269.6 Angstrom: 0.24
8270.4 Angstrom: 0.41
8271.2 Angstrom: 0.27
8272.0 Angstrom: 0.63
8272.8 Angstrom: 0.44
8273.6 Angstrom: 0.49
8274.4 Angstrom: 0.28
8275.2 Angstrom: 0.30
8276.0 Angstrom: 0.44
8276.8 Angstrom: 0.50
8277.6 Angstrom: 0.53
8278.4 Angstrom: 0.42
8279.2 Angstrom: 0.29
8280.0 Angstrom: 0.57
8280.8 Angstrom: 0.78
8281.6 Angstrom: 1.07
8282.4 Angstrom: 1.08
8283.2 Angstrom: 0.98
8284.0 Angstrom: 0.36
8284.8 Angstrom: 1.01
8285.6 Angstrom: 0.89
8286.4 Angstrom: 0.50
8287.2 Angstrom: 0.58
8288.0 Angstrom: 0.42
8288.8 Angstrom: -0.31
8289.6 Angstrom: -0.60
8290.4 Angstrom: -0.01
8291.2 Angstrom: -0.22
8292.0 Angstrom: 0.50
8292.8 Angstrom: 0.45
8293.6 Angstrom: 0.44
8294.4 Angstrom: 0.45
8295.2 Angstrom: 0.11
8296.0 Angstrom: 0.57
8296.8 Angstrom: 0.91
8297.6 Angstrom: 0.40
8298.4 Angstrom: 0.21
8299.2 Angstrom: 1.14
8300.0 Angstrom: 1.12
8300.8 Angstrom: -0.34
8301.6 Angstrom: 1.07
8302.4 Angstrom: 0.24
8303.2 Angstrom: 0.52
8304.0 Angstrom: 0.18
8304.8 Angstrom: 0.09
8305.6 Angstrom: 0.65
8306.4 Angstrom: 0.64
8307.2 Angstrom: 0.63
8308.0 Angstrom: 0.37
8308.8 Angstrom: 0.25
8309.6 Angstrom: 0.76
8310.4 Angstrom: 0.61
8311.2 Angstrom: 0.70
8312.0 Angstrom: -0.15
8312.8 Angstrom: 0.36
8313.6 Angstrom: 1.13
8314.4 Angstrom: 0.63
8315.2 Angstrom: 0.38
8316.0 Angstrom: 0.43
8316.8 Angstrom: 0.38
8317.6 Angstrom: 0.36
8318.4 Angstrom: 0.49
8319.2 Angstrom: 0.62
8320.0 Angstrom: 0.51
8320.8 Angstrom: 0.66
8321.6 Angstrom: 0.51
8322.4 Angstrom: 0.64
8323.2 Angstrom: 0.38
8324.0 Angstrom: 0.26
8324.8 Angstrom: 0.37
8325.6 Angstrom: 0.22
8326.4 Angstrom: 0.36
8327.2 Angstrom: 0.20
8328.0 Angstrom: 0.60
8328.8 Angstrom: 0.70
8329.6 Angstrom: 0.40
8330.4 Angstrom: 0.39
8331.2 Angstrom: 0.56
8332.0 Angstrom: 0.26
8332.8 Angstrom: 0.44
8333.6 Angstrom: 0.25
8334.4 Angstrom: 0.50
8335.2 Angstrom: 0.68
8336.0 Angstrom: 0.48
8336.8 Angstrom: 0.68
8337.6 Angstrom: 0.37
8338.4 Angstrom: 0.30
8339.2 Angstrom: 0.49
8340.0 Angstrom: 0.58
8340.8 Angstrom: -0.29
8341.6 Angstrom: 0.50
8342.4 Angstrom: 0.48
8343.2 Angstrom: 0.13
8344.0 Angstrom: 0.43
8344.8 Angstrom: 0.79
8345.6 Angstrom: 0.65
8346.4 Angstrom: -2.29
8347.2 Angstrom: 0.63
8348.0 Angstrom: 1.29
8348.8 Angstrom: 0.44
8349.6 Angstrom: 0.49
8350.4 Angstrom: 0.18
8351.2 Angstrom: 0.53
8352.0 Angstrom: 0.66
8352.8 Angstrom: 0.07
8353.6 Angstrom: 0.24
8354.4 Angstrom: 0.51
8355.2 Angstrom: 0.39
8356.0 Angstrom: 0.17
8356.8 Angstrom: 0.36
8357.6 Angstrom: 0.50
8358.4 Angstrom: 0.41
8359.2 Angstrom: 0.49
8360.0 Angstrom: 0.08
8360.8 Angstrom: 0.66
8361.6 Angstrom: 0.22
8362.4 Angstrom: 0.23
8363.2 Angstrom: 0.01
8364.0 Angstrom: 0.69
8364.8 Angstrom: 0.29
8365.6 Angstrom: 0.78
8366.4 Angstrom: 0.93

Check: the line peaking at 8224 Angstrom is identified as [N II] 6583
